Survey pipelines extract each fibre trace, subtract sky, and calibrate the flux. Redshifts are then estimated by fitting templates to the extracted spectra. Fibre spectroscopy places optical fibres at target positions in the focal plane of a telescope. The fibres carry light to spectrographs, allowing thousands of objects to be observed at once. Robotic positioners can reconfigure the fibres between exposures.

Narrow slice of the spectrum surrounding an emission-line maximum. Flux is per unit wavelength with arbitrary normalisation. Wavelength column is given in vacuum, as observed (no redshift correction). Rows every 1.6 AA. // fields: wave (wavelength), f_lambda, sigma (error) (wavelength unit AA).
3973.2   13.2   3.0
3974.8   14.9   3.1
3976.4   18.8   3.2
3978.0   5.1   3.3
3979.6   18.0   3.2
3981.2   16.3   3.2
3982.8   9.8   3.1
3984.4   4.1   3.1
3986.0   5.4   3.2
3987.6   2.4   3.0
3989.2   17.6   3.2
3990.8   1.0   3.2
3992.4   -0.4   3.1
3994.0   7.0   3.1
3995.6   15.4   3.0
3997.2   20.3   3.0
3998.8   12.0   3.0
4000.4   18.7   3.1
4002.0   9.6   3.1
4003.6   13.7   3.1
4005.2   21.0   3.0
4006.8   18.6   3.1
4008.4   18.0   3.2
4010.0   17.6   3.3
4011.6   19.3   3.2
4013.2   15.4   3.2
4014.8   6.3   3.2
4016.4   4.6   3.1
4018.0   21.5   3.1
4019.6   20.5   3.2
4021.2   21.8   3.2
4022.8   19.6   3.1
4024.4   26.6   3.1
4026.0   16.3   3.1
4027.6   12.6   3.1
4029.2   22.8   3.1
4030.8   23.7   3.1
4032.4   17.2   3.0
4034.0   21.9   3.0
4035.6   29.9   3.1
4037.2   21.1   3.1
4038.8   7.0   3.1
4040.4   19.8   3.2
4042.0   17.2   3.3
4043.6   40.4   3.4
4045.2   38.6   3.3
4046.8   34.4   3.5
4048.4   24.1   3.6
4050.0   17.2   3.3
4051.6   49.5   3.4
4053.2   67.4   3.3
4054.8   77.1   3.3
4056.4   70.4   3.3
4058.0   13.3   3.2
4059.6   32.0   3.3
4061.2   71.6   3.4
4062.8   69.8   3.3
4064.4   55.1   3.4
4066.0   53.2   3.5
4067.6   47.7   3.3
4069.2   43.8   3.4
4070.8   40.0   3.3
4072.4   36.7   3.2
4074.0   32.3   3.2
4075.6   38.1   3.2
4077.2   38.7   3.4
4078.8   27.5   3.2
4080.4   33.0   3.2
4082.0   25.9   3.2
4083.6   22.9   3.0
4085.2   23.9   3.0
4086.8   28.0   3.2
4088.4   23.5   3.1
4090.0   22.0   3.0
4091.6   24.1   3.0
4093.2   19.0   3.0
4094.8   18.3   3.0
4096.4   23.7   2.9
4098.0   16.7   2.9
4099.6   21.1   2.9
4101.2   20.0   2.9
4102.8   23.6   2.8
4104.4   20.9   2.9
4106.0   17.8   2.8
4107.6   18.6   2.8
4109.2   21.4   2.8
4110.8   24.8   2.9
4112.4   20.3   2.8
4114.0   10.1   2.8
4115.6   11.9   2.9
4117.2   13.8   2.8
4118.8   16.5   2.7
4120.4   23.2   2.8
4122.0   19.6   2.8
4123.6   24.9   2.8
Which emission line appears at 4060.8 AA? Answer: Lyman alpha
